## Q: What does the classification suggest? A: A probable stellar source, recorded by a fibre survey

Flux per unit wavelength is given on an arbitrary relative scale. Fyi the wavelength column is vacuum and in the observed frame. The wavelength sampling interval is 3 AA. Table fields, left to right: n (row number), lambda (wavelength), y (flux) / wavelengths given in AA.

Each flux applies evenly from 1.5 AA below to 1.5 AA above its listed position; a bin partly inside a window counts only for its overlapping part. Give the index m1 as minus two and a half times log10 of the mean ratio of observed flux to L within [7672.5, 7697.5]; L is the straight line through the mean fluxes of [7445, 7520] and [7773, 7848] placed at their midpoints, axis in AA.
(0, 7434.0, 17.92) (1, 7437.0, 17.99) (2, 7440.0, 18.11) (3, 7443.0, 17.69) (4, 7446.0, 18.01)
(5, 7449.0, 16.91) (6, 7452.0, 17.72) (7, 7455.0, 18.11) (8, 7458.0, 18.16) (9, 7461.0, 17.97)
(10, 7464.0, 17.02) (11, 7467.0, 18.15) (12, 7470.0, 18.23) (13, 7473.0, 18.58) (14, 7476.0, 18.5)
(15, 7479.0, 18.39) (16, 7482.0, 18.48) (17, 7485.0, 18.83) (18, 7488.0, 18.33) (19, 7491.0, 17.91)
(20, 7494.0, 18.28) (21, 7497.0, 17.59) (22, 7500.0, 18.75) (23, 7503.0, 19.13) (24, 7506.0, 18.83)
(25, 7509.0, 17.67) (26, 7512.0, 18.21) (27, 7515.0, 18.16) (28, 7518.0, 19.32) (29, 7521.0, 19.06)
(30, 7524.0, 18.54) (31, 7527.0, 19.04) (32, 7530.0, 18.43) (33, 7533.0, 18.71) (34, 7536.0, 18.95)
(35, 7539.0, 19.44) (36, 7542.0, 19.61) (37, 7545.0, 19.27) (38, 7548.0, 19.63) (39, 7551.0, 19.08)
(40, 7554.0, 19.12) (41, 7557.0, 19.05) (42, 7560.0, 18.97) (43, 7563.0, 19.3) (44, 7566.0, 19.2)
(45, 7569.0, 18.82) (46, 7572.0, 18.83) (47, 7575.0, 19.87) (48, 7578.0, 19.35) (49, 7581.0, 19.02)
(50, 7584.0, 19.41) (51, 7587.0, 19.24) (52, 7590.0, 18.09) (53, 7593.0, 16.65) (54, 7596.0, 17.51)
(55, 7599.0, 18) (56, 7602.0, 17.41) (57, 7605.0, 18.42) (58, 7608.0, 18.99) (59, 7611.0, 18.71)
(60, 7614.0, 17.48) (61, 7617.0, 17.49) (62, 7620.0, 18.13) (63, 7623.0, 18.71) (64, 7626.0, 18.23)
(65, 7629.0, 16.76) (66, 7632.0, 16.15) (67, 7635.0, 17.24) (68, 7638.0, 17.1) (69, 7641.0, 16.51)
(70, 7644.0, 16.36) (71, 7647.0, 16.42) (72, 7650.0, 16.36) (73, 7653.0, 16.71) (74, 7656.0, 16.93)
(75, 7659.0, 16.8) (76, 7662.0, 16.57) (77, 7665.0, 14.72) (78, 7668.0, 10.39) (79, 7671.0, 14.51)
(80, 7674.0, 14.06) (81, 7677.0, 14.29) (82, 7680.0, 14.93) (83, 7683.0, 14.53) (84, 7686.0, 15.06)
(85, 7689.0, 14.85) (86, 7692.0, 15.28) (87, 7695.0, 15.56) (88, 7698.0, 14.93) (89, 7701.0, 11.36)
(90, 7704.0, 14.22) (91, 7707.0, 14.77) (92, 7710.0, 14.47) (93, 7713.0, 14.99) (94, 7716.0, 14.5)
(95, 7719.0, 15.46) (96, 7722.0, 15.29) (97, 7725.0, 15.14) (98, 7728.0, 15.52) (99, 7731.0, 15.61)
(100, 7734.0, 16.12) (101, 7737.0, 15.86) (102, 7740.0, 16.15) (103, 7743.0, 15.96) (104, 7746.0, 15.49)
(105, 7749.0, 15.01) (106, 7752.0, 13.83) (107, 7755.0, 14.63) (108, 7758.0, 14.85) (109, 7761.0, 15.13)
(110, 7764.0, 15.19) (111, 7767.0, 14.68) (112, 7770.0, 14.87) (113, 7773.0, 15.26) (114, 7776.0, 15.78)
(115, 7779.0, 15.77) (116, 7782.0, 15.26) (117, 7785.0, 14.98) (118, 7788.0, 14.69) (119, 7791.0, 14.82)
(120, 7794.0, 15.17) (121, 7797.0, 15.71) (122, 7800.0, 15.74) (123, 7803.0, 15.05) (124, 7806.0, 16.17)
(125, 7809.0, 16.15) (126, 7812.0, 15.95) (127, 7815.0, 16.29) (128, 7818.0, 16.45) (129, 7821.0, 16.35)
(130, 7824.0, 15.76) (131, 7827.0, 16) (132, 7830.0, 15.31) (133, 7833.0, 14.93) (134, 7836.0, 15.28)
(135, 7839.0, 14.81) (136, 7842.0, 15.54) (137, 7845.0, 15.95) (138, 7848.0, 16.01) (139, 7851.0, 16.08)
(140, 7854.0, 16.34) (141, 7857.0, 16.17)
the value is 0.12 mag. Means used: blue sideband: 18.2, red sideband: 15.6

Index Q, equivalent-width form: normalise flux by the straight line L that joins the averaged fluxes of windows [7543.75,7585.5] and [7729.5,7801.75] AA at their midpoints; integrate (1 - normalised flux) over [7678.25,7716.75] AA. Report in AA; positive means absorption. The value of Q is 4.71 AA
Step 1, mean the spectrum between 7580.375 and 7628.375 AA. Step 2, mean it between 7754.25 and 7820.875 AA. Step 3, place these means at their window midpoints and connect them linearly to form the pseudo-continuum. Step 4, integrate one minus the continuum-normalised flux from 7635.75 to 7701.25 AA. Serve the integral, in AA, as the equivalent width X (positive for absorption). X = 7.4 AA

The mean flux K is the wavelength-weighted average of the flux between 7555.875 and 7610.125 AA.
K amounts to 18.7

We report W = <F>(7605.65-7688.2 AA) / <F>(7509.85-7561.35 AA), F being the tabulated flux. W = 0.9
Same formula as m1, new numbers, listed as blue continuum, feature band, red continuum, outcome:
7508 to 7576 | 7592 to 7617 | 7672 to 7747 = -0.026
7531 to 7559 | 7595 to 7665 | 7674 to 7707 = -0.054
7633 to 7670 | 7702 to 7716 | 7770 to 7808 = 0.089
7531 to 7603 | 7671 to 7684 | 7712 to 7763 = 0.146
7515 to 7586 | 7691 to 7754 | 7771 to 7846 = 0.117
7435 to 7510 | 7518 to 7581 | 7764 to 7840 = -0.095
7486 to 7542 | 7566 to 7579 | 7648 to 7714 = -0.115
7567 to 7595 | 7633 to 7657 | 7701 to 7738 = 0.023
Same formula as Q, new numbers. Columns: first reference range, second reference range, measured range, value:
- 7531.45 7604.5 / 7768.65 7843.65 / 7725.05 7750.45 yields 1.2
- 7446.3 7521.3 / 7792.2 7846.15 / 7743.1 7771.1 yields 2.2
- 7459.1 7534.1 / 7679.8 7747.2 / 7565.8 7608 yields -3.8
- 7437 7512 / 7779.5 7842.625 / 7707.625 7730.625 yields 1.7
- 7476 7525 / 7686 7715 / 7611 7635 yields -2.3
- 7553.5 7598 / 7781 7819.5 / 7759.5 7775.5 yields 1.0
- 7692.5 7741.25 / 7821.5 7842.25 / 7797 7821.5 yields -1.0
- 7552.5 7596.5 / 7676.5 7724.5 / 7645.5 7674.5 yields 1.2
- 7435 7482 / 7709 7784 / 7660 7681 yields 2.2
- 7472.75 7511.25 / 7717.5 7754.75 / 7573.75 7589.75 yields -1.8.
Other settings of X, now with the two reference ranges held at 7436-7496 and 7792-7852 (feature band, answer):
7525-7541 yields -1.2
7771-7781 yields 0.3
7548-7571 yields -2.2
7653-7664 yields 0.1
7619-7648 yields -0.3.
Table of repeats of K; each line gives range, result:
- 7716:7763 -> 15.3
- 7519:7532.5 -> 18.8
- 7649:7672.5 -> 15.4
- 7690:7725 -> 14.6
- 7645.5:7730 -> 15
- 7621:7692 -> 15.8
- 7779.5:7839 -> 15.6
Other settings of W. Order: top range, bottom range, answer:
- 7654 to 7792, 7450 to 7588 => 0.80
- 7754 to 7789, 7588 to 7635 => 0.85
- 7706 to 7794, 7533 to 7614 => 0.81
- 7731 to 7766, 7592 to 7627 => 0.85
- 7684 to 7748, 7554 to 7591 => 0.79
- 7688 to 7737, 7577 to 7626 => 0.82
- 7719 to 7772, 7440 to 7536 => 0.83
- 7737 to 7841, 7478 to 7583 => 0.82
